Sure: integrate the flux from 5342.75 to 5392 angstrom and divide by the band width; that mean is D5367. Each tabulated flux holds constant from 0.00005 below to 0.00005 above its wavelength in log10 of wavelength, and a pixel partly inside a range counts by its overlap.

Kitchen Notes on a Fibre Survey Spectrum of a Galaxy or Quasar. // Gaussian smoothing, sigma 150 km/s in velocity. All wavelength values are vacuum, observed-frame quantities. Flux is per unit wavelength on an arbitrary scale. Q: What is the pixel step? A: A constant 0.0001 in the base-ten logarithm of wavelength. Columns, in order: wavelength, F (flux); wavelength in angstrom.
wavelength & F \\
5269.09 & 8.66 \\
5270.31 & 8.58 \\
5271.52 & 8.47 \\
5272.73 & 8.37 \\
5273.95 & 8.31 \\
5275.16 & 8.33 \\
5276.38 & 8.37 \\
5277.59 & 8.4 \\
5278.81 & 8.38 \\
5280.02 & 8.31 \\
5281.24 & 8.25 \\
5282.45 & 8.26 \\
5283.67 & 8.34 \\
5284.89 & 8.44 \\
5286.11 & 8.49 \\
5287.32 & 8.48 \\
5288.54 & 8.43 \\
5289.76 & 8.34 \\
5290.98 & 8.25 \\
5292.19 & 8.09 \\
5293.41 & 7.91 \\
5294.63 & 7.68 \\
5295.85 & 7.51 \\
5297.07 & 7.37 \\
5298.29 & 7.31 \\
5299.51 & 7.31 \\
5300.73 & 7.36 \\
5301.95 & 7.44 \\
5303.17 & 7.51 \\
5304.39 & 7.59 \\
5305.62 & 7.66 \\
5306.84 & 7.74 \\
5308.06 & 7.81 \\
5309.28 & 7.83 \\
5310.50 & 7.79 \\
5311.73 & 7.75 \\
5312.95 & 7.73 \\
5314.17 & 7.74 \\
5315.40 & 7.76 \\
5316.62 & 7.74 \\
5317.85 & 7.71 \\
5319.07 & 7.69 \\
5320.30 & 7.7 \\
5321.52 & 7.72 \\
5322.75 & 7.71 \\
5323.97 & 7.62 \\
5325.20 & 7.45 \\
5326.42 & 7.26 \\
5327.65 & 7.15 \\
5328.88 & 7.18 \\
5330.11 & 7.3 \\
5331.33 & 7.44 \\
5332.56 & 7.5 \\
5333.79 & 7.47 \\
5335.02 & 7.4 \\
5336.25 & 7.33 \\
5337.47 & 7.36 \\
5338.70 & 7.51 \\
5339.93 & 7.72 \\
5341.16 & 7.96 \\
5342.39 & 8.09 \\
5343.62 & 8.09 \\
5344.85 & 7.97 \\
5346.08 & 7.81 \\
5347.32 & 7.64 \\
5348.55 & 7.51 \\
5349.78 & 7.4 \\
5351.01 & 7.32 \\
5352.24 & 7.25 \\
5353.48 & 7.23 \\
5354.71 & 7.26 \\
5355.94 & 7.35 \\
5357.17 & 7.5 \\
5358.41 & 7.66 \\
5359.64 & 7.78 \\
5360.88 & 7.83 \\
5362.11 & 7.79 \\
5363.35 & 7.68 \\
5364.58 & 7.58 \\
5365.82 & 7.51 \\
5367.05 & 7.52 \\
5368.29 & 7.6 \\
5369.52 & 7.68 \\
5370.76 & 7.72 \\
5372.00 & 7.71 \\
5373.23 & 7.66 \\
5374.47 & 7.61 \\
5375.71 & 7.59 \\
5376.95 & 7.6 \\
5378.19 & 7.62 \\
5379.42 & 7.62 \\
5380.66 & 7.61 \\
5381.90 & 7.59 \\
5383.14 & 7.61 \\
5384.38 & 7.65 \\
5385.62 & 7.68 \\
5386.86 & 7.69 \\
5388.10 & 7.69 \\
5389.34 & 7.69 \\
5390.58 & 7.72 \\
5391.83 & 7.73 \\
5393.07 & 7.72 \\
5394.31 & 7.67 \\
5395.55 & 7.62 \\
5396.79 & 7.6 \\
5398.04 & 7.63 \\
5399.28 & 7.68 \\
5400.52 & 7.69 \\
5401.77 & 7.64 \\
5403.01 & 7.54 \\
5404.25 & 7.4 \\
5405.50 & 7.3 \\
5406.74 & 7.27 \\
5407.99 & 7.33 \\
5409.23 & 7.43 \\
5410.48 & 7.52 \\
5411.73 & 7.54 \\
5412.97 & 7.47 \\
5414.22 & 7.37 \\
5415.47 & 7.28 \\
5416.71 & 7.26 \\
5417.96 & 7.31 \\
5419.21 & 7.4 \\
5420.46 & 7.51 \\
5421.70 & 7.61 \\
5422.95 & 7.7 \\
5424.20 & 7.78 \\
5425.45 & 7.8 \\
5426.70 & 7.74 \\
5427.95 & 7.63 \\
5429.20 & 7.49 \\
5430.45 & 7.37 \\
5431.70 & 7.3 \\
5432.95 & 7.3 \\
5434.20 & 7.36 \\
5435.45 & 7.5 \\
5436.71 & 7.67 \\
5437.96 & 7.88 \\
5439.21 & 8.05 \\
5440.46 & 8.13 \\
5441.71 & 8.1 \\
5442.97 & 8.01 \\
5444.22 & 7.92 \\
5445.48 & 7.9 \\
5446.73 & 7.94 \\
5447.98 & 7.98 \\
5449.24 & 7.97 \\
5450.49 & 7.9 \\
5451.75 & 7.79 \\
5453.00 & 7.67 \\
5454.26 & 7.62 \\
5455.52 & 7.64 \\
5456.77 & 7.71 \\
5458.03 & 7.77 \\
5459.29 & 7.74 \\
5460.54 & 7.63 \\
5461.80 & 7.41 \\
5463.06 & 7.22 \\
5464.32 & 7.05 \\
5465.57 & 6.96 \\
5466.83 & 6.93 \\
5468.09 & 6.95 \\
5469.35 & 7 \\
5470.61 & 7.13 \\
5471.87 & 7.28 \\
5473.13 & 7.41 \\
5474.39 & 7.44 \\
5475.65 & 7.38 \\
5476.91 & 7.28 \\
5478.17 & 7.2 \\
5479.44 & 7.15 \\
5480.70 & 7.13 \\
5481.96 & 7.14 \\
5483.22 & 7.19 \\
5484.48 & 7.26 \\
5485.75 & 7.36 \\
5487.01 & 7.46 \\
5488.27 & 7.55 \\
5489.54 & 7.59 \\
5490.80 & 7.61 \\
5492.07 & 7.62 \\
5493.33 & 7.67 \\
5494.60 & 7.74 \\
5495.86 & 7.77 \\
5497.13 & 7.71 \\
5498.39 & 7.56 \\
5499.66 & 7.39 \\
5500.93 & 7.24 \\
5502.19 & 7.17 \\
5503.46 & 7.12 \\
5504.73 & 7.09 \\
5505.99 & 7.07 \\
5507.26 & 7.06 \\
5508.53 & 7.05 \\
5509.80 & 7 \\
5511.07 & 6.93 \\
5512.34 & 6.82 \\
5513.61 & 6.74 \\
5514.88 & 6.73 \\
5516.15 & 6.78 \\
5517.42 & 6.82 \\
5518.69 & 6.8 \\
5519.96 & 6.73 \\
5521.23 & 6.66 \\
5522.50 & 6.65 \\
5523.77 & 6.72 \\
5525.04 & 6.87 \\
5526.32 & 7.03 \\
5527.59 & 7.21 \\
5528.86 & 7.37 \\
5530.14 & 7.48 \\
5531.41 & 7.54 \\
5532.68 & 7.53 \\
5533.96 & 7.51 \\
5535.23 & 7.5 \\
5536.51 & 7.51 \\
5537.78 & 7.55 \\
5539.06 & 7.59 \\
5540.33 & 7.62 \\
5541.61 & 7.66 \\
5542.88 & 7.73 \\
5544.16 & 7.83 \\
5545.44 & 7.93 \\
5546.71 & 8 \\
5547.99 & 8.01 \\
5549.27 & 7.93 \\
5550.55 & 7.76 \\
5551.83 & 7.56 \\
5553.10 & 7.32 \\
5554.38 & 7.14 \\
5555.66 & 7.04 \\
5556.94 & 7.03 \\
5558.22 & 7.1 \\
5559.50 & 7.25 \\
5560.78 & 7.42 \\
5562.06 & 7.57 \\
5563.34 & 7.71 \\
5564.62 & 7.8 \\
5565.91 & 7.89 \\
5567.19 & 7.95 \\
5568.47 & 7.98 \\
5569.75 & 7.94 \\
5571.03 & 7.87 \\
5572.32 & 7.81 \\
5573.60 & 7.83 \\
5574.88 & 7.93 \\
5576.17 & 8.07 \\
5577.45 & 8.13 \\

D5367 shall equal 7.62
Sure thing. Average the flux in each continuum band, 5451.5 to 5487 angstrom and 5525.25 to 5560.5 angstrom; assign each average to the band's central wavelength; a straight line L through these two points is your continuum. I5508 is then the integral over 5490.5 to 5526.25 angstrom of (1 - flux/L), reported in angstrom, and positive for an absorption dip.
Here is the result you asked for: 1.52 angstrom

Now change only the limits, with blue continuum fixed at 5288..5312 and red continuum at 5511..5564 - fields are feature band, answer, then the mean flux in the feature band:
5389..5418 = 0.1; 7.52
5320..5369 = 0.6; 7.55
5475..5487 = 0.3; 7.24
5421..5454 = -1.2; 7.75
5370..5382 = -0.1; 7.63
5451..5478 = 0.2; 7.38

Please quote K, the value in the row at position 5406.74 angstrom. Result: 7.27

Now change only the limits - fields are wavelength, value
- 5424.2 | 7.78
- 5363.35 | 7.68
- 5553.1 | 7.32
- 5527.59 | 7.21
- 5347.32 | 7.64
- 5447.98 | 7.98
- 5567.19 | 7.95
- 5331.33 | 7.44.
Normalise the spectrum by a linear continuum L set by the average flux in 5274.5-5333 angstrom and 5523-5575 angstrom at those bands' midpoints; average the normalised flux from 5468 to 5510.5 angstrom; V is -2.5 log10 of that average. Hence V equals 0.04 mag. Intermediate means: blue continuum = 7.82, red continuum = 7.56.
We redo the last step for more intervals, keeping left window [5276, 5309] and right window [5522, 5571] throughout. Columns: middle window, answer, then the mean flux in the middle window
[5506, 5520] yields 0.106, 6.87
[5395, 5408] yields 0.035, 7.53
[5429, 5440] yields 0.021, 7.56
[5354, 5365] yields 0.033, 7.6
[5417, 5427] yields 0.020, 7.59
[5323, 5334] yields 0.073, 7.38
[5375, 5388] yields 0.025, 7.63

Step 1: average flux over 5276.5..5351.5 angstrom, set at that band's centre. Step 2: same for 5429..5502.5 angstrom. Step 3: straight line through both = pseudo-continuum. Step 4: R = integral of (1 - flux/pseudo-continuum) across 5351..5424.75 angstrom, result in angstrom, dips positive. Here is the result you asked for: 0.8 angstrom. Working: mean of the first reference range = 7.76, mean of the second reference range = 7.51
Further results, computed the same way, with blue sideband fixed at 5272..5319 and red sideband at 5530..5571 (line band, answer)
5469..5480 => 0.65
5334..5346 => 0.27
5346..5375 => 1.11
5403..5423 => 0.97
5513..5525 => 1.43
